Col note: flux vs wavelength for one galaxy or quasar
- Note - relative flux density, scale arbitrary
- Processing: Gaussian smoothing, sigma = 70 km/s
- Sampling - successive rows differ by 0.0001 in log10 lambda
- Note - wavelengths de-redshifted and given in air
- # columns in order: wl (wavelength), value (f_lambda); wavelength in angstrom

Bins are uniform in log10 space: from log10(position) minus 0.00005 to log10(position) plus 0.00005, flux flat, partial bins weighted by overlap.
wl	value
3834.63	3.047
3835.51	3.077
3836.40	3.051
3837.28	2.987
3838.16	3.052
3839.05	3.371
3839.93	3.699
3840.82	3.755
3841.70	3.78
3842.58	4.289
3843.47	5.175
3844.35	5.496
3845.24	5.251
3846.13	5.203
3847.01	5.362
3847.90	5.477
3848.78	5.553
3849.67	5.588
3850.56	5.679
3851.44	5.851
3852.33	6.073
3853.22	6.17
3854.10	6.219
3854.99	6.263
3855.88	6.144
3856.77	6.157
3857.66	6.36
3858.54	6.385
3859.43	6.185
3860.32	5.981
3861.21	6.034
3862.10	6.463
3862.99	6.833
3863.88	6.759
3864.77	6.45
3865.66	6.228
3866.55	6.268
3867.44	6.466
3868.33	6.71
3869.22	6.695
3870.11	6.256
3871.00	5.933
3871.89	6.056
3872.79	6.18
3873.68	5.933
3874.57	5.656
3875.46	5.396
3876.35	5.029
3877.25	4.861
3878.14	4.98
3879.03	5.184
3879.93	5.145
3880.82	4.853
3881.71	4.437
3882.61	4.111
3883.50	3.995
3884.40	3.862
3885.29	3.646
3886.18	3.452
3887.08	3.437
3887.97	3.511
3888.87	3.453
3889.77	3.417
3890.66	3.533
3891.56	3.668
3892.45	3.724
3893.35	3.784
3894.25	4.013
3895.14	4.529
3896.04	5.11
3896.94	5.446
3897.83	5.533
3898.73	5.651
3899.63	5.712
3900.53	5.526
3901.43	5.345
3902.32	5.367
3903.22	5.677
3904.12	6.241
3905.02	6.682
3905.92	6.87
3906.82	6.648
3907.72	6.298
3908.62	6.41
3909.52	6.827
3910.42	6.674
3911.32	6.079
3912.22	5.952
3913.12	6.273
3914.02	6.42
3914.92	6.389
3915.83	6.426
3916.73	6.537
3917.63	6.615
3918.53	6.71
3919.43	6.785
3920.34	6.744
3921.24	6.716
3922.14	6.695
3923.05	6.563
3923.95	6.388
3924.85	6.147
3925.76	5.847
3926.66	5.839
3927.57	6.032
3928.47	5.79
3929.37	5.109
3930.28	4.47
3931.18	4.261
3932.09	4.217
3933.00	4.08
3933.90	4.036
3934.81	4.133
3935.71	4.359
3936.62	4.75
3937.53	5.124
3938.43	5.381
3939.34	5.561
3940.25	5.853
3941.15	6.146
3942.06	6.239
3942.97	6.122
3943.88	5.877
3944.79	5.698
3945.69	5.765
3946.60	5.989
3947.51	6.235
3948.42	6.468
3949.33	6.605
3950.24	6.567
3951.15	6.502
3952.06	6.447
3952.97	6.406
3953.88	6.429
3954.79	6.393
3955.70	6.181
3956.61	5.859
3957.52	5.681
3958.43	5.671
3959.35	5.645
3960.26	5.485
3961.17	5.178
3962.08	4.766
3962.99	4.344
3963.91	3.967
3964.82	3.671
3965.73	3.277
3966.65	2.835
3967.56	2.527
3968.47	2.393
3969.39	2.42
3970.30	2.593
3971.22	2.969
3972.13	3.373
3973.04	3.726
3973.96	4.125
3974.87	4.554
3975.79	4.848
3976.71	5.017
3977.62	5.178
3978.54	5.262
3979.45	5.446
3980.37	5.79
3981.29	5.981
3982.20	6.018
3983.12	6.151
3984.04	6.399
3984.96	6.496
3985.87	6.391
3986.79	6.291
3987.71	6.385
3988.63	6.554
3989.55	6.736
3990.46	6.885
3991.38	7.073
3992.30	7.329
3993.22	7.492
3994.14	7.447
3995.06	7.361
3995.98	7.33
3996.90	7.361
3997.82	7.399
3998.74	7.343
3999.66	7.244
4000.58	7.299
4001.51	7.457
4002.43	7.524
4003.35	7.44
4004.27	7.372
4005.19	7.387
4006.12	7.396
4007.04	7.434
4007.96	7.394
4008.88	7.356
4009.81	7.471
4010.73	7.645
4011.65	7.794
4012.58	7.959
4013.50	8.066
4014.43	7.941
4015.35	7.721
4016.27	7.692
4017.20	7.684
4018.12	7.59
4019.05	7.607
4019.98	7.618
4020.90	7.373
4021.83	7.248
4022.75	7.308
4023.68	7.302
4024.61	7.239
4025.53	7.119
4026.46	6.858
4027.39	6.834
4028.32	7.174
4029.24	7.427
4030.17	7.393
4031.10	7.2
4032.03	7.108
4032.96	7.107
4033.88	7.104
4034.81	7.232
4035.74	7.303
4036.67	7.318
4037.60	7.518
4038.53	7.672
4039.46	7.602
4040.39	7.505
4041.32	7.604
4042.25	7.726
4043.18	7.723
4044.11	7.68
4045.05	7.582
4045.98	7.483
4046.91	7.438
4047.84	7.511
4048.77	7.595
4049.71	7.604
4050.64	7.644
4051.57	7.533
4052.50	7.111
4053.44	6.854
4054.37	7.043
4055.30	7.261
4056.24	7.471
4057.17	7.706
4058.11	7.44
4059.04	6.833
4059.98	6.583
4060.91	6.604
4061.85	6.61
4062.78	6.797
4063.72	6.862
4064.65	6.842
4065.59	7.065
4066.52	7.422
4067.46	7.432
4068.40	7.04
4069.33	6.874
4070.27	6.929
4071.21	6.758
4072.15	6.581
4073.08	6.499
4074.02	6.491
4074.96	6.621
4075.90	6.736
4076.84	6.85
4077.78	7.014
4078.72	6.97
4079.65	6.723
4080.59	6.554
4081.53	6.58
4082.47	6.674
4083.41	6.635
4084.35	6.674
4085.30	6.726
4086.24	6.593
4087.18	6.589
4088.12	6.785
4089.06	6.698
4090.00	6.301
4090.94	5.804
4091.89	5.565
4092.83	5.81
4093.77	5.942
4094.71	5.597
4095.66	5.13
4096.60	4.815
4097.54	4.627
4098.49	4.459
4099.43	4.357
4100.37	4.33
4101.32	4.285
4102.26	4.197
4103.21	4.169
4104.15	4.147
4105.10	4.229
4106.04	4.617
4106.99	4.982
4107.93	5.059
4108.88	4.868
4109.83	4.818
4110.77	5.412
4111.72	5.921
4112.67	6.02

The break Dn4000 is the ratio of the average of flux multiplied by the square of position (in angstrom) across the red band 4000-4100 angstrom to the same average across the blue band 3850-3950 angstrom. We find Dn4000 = 1.35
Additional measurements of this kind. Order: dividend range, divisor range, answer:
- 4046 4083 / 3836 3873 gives 1.40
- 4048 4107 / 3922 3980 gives 1.32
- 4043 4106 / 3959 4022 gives 1.09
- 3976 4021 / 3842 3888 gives 1.36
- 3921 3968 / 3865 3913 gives 1.06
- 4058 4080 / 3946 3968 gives 1.35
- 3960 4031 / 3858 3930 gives 1.18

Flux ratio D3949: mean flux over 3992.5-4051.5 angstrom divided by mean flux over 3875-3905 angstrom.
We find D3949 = 1.6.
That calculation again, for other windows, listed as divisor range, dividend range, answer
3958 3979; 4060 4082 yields 1.67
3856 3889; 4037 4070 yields 1.33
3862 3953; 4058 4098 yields 1.17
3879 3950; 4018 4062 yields 1.35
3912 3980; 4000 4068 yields 1.39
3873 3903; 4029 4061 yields 1.60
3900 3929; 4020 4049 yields 1.17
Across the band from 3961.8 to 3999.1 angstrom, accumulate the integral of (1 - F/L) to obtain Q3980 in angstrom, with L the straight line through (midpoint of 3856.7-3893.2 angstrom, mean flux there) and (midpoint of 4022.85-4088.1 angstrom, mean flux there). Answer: 5.9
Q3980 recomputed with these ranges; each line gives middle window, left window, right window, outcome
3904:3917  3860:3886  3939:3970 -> -2.4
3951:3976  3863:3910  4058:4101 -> 5.0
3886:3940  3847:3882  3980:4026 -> 8.0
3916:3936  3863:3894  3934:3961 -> -0.4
